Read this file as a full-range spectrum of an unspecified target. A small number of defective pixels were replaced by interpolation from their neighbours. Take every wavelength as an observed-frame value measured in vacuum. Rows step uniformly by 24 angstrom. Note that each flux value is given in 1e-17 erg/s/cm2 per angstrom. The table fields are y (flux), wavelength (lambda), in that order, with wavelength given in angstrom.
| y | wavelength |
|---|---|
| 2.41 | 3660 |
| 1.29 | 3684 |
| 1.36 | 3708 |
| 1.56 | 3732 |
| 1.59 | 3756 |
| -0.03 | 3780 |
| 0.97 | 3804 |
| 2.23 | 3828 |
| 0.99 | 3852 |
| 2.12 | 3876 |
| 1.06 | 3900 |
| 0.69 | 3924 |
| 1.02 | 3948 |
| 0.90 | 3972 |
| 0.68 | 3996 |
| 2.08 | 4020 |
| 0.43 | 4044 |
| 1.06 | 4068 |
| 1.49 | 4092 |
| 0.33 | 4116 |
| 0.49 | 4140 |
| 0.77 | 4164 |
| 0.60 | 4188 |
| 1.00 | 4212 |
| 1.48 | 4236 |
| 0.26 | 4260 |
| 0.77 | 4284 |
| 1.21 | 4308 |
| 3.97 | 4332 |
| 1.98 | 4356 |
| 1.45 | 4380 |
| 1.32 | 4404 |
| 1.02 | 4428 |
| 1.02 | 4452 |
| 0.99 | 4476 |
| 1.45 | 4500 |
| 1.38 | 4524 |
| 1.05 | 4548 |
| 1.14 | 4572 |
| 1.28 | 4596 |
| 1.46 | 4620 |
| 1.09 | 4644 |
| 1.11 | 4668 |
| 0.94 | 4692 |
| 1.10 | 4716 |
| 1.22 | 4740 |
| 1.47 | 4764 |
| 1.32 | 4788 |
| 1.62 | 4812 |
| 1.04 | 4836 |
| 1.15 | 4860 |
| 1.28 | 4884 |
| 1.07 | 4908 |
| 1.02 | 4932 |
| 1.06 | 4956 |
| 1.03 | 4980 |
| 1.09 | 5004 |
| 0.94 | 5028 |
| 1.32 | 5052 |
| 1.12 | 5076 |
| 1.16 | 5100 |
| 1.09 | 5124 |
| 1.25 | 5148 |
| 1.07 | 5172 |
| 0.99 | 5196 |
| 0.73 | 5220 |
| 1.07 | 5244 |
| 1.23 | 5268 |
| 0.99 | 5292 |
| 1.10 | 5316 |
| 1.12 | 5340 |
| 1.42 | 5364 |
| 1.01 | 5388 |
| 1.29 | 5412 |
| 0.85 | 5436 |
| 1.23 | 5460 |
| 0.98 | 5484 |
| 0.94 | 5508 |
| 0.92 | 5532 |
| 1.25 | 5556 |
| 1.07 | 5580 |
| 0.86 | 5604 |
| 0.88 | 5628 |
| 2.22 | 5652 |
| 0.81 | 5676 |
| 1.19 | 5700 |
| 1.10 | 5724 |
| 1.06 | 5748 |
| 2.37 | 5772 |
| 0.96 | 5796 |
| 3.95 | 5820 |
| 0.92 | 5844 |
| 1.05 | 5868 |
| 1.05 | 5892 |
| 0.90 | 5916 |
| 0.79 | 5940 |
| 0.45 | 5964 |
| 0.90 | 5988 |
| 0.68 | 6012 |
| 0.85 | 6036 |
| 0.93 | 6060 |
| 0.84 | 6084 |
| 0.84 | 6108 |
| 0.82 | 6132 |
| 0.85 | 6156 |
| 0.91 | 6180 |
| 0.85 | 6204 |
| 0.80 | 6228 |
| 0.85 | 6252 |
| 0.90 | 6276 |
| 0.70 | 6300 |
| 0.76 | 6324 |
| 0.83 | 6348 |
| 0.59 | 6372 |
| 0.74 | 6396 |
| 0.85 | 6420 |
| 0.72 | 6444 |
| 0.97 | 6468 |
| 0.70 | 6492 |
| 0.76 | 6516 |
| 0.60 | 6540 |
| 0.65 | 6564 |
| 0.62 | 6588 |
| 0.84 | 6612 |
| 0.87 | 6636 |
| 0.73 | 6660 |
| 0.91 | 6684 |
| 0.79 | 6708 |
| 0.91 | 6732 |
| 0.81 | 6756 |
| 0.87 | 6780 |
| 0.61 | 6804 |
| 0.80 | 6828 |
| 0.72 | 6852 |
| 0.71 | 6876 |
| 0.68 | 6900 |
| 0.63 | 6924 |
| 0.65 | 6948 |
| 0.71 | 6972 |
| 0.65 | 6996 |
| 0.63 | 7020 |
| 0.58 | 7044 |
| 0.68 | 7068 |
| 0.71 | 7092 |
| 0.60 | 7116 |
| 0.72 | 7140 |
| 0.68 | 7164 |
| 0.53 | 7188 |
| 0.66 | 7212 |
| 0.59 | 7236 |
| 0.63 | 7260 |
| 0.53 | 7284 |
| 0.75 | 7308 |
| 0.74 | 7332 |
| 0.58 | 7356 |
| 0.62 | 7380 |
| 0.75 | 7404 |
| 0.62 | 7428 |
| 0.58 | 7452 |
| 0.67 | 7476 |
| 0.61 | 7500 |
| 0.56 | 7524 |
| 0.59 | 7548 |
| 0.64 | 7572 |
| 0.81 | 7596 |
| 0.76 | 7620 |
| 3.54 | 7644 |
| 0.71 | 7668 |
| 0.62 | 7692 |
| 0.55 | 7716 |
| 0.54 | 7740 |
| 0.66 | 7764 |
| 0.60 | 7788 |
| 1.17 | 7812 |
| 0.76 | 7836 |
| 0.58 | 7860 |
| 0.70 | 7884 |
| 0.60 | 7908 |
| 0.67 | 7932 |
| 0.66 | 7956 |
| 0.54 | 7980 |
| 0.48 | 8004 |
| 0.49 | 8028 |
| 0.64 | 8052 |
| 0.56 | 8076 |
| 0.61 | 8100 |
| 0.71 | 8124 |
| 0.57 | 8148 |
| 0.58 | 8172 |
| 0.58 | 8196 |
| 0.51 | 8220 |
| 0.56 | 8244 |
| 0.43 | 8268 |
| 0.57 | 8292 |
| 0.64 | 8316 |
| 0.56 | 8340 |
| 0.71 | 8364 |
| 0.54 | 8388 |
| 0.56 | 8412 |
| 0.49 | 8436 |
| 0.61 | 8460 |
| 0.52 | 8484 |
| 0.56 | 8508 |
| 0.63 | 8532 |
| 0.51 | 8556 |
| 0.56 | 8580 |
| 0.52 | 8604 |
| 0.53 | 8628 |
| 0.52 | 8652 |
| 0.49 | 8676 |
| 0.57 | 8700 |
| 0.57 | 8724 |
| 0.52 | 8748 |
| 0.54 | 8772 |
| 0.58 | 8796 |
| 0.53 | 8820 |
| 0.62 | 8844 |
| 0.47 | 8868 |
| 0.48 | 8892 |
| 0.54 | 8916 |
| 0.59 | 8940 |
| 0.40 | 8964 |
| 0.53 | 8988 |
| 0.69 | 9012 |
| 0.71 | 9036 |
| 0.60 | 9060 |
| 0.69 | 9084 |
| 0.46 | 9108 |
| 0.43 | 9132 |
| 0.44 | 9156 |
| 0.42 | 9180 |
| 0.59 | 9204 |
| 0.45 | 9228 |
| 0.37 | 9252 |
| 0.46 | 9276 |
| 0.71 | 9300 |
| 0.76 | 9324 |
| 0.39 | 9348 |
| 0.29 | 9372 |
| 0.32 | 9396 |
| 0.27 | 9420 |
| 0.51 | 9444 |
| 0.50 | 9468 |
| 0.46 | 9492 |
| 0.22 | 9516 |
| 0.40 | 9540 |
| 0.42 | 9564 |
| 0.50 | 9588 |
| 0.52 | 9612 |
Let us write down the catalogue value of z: 0.16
